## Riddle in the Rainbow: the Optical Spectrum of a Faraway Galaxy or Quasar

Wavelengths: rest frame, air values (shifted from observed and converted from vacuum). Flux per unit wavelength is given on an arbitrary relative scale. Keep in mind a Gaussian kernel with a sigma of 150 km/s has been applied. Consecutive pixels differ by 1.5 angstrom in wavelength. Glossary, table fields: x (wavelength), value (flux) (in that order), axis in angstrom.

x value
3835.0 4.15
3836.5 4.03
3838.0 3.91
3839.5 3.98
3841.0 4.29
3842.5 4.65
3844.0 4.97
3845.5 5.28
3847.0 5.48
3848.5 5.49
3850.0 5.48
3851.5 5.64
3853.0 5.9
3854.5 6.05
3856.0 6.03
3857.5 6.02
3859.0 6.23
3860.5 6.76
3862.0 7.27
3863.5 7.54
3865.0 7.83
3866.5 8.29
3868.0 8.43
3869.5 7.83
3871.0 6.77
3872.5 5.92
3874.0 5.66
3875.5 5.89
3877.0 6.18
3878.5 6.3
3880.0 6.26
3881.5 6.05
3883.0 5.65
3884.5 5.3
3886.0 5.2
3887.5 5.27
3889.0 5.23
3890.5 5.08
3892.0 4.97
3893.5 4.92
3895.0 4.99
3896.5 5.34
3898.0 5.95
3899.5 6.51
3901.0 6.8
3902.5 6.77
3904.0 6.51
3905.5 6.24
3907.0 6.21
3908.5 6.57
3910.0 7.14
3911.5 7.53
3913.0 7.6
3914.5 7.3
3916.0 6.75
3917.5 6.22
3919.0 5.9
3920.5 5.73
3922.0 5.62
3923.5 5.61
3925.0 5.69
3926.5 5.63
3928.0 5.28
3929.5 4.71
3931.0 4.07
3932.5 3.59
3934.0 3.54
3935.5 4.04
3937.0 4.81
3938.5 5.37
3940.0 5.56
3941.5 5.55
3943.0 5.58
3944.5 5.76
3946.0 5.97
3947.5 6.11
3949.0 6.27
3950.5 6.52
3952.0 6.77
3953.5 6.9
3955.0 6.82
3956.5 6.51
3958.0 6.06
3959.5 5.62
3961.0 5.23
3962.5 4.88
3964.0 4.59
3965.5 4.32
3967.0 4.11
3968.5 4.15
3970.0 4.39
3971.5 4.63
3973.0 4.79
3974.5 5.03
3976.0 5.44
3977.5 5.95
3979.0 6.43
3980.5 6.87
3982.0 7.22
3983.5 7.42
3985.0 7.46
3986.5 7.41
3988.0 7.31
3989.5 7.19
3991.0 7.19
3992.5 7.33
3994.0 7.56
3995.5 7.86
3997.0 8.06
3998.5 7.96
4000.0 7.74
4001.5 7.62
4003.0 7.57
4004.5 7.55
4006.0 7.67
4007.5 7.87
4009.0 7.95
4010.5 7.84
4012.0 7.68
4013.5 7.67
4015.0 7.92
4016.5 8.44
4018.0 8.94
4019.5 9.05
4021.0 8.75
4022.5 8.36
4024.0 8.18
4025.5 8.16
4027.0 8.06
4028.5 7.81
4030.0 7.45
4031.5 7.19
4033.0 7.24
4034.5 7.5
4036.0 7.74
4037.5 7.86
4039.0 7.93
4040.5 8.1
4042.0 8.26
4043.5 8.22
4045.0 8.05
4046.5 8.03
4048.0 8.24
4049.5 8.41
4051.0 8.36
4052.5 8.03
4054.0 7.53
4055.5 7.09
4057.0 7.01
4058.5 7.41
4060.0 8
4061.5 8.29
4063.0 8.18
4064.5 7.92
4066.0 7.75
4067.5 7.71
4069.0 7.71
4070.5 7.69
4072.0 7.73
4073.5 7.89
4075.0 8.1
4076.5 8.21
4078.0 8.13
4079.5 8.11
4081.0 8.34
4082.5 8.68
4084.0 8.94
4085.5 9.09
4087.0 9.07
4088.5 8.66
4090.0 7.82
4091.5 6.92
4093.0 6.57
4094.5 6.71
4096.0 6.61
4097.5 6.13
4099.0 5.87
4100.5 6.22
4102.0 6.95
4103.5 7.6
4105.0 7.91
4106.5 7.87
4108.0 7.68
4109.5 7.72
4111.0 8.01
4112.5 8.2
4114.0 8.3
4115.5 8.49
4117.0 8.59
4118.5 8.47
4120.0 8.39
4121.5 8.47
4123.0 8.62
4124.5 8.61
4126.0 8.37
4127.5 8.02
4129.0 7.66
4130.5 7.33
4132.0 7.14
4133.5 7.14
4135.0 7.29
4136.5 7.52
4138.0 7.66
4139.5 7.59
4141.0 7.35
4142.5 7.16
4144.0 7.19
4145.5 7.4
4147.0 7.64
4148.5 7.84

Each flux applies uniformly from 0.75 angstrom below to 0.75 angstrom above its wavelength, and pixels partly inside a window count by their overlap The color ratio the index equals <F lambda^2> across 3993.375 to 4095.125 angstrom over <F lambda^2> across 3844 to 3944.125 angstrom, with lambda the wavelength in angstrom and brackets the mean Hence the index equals 1.44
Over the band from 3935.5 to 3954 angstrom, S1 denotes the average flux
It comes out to 5.84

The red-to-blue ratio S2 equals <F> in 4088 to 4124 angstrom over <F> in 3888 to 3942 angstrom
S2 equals 1.3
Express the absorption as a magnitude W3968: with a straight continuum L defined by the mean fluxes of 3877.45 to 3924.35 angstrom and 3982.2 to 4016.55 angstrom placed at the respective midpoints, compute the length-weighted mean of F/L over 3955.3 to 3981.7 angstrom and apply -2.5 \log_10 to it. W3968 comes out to 0.32 mag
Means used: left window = 6.05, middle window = 5.3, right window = 7.64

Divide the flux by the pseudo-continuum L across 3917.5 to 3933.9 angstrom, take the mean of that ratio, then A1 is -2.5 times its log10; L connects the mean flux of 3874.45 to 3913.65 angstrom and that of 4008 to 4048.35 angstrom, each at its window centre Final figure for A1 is 0.245 mag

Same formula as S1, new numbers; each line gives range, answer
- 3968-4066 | 7.5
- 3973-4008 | 7.15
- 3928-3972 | 5.26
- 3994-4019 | 7.9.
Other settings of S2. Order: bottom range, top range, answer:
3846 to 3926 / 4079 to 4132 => 1.26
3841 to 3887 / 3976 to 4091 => 1.27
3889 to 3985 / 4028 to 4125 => 1.37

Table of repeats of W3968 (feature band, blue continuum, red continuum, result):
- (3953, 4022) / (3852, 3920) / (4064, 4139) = 0.038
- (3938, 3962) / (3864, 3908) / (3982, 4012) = 0.160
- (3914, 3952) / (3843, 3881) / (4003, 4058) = 0.266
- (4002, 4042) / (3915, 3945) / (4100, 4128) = -0.194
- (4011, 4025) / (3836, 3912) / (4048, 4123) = -0.150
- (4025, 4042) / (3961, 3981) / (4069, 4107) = -0.201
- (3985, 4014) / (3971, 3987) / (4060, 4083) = -0.151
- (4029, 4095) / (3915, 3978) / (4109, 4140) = -0.123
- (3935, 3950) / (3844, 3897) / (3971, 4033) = 0.225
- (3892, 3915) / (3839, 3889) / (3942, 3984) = -0.080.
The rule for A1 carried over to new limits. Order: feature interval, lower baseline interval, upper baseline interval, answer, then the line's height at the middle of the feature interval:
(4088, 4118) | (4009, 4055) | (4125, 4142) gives 0.04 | 7.7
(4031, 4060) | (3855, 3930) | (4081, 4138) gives -0.07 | 7.32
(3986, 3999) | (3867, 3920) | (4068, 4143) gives -0.09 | 6.95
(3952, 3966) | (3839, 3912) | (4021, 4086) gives 0.21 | 6.96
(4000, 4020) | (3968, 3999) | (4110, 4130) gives -0.15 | 6.9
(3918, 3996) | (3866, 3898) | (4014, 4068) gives 0.20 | 6.91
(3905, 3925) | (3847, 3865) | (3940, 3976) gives -0.11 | 5.82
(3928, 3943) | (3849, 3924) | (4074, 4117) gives 0.38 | 6.62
